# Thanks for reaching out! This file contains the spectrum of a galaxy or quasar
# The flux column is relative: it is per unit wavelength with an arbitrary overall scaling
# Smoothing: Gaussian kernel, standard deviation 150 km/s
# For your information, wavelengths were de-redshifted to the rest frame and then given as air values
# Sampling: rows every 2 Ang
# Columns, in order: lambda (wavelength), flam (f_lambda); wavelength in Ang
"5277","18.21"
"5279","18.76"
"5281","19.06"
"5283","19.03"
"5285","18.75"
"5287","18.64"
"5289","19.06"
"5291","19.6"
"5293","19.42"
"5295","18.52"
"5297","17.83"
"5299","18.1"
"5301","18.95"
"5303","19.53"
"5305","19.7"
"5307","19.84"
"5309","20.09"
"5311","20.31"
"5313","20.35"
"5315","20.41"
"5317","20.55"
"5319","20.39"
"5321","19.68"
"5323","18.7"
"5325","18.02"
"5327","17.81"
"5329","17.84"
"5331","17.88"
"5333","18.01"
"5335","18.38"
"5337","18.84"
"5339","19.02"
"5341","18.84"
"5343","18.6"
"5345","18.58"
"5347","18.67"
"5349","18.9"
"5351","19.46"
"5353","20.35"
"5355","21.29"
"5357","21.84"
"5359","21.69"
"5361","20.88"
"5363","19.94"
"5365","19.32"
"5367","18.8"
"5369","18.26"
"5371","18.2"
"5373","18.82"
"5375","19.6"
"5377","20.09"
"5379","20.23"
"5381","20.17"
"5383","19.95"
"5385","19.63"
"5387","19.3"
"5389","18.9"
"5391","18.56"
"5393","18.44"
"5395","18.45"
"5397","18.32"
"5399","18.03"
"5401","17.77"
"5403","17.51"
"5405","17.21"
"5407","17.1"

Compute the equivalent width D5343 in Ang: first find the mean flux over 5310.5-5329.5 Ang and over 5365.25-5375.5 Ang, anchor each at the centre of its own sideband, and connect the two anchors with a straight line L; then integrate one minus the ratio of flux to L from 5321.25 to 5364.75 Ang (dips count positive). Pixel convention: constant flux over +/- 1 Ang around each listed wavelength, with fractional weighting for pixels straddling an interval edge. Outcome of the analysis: -0.29 Ang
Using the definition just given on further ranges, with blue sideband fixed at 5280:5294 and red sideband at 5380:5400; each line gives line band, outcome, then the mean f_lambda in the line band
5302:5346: -0.3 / 19.2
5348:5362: -1.2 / 20.6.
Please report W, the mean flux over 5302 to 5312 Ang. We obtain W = 19.9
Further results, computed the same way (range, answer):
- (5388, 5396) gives 18.6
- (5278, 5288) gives 18.8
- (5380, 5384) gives 20.1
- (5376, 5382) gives 20.2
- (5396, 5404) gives 17.9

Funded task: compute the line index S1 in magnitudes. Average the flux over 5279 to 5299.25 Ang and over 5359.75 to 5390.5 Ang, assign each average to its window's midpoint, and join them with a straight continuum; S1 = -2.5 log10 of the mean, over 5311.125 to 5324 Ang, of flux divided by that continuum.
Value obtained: -0.06 mag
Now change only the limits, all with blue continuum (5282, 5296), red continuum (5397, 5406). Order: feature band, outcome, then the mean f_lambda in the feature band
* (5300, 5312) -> -0.052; 19.7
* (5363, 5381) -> -0.071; 19.3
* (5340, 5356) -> -0.059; 19.3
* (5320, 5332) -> 0.015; 18.3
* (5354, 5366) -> -0.147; 20.8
